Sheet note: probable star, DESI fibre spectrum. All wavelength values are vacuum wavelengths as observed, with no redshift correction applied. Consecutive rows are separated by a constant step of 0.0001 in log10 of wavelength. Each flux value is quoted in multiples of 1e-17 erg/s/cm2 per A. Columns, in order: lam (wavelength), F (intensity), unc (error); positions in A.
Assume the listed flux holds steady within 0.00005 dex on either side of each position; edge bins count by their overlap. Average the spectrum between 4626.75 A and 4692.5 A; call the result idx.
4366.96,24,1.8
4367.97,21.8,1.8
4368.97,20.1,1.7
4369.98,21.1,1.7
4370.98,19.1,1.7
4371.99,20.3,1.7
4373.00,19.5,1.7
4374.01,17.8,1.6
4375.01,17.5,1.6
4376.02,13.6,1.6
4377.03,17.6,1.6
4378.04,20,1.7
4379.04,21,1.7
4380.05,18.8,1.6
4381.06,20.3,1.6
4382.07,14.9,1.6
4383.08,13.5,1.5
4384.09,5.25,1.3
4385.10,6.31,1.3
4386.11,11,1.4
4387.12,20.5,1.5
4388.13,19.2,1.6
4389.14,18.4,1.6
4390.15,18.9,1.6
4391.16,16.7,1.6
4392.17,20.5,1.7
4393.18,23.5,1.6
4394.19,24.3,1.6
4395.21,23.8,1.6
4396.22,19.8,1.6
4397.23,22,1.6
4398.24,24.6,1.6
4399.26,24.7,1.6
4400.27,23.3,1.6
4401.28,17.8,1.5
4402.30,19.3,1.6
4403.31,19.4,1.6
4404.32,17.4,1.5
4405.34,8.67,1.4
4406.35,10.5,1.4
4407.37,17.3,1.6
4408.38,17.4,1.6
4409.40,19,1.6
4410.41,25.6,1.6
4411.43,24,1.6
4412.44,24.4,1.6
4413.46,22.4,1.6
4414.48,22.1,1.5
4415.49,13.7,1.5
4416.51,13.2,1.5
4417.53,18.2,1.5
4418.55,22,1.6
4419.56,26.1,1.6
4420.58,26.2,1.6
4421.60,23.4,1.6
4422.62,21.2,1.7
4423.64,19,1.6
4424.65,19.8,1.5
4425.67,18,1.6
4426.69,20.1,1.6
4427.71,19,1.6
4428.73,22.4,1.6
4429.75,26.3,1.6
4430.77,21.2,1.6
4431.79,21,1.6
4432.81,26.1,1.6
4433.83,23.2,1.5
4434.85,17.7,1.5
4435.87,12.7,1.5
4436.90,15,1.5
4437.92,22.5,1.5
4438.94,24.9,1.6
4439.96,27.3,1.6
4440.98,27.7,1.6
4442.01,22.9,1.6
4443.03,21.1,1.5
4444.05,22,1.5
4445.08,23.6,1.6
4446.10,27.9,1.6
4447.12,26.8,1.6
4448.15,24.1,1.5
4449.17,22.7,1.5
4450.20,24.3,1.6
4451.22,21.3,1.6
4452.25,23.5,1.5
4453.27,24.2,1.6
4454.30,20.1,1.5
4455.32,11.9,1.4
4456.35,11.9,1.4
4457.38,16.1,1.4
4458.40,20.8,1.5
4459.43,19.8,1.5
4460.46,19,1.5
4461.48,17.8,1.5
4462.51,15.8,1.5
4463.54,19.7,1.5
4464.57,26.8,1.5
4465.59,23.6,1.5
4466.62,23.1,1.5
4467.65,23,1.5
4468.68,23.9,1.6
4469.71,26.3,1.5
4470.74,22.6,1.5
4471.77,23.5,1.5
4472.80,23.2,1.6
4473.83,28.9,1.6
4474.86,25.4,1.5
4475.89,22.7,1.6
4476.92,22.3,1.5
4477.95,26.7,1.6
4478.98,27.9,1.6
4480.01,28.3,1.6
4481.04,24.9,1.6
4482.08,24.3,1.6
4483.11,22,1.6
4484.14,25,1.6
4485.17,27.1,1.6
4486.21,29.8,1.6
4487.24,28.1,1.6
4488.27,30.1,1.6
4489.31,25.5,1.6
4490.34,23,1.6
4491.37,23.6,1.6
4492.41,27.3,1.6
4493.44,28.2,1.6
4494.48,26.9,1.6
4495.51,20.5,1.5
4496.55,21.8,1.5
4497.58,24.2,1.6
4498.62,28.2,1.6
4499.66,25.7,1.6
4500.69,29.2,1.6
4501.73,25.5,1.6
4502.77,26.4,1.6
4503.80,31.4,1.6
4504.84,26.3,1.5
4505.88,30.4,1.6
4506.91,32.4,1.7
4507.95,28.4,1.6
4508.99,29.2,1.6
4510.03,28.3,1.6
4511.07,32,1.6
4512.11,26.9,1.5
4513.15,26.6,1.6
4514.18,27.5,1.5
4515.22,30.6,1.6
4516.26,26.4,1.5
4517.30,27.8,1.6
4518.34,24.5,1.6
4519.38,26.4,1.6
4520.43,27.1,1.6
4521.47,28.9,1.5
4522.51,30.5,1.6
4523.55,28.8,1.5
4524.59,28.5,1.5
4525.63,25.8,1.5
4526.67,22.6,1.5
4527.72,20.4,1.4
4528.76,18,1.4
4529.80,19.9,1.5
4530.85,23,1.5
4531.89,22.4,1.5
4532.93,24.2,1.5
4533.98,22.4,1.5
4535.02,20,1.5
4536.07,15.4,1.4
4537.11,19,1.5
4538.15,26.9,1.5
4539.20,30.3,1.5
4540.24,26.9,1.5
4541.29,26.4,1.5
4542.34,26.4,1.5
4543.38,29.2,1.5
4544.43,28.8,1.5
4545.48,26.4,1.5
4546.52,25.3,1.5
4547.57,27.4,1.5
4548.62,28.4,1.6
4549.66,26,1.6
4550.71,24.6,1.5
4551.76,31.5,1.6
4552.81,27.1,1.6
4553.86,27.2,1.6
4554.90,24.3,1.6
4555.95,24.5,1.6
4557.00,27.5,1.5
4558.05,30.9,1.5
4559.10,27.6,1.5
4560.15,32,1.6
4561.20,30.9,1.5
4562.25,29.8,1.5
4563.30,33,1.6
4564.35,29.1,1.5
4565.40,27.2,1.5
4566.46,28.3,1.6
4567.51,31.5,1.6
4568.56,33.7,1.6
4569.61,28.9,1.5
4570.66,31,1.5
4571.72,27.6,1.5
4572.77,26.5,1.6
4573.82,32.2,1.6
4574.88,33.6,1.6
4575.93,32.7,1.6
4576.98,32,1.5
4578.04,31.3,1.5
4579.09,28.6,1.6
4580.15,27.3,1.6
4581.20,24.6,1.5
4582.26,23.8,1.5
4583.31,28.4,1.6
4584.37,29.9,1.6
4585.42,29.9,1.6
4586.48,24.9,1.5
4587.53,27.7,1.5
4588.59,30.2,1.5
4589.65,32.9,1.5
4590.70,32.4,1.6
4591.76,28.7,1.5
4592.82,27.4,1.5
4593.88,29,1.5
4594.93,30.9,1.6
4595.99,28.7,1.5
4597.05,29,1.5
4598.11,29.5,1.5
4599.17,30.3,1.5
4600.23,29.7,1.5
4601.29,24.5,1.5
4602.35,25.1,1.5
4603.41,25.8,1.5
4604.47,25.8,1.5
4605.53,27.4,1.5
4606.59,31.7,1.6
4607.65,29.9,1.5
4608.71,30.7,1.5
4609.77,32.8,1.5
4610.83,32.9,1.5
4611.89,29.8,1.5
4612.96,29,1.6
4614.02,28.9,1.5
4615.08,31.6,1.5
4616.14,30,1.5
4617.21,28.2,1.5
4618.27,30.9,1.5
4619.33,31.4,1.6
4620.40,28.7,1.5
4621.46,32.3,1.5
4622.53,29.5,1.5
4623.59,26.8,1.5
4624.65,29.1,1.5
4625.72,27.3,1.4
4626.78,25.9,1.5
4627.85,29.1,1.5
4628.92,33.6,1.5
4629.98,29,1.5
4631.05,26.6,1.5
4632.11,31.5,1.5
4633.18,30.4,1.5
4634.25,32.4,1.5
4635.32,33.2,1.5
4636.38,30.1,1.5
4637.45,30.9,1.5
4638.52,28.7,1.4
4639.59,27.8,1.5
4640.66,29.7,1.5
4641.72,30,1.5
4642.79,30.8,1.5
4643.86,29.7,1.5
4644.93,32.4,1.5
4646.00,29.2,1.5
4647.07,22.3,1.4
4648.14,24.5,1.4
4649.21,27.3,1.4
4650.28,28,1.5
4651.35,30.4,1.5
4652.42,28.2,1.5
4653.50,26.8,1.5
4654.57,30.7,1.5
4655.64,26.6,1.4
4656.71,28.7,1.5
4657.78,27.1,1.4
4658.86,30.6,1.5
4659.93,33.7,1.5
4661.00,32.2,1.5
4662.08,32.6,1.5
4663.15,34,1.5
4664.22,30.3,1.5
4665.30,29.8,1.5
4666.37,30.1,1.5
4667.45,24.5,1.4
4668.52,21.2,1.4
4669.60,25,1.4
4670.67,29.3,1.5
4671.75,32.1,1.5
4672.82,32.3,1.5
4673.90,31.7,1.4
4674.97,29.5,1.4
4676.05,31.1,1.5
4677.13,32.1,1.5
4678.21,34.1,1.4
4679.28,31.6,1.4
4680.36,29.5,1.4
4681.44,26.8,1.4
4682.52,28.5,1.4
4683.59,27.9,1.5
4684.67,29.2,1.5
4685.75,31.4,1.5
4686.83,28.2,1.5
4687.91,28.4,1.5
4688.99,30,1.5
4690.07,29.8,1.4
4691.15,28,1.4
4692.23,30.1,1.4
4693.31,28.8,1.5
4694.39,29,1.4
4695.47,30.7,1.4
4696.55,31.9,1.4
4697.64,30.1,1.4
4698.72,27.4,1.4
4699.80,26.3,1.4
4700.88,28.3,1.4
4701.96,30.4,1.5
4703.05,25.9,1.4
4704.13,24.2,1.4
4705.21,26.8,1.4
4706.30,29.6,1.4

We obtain 29.5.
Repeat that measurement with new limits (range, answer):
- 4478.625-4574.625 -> 26.9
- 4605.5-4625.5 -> 30.1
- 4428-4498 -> 23.2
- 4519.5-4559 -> 25.5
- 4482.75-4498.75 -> 25.7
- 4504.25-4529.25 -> 27.3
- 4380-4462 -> 20.1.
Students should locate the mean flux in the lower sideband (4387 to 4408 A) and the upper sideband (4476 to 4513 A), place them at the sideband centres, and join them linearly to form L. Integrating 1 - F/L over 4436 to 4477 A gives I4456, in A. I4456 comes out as 2.97 A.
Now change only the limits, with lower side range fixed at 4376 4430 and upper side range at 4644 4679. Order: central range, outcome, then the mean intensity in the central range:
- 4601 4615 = -0.9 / 29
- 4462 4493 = -3.7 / 24.8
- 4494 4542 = -4.5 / 25.9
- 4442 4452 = -1.3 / 23.7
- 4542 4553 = -1.1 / 27.4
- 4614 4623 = -0.8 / 30.2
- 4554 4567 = -1.7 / 28.7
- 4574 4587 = -1.4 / 29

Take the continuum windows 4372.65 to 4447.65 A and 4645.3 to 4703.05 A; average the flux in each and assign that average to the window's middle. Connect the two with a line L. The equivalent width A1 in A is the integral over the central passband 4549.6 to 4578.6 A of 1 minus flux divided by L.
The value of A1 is -4.7 A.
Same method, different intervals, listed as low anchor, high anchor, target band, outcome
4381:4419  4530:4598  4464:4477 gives -1.02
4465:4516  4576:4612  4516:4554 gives 2.84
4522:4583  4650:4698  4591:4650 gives -1.56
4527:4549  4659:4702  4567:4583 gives -2.58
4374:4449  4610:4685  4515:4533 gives -0.52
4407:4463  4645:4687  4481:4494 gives -1.81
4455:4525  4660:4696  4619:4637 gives -0.78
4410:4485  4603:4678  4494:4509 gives -1.72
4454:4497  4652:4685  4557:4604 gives -4.45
